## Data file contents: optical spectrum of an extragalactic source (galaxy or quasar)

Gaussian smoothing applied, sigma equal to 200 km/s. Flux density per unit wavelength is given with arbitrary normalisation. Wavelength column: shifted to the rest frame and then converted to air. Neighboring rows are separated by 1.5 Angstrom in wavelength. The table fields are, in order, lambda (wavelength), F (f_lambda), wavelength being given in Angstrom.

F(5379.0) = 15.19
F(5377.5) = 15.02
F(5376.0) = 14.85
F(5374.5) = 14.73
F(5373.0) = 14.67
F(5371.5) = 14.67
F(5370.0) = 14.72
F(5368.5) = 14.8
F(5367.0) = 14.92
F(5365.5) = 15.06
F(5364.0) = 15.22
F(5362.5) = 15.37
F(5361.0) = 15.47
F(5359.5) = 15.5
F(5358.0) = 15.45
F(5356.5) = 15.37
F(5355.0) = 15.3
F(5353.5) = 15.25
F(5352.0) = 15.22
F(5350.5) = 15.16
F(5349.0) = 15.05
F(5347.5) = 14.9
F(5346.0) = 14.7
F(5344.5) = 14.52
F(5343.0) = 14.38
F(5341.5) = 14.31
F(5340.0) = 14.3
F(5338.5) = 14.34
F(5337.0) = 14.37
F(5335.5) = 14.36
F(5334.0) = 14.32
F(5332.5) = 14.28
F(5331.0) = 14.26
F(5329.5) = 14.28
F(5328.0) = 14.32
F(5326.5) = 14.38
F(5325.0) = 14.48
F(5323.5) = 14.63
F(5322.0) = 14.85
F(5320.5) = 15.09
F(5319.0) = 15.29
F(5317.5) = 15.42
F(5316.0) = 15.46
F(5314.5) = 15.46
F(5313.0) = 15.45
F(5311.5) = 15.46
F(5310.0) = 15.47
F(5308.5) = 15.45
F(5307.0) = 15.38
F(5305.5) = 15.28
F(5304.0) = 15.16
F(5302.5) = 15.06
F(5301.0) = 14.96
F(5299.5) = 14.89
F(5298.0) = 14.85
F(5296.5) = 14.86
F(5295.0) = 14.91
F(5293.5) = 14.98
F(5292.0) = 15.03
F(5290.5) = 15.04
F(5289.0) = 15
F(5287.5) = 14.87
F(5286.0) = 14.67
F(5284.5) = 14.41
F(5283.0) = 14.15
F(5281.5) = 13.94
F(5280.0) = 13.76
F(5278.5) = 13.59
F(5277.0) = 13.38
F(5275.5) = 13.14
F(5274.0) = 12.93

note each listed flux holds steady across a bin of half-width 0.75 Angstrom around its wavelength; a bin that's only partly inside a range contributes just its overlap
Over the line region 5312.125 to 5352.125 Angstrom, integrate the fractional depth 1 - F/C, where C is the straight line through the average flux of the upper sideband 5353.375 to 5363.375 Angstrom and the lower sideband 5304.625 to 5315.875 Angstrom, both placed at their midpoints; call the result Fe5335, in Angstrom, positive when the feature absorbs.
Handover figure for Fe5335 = 1.8 Angstrom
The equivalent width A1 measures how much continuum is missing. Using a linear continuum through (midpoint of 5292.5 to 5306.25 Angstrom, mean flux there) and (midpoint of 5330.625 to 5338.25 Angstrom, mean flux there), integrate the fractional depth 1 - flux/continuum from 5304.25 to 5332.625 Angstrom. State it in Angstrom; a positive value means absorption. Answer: -0.7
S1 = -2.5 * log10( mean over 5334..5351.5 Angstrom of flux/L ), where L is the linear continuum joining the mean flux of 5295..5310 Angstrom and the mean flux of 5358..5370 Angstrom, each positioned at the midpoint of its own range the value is 0.04 mag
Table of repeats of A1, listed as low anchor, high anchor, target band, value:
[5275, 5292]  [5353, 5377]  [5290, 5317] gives -1.4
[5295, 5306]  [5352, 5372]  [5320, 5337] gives 0.7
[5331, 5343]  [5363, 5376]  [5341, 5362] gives -0.7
